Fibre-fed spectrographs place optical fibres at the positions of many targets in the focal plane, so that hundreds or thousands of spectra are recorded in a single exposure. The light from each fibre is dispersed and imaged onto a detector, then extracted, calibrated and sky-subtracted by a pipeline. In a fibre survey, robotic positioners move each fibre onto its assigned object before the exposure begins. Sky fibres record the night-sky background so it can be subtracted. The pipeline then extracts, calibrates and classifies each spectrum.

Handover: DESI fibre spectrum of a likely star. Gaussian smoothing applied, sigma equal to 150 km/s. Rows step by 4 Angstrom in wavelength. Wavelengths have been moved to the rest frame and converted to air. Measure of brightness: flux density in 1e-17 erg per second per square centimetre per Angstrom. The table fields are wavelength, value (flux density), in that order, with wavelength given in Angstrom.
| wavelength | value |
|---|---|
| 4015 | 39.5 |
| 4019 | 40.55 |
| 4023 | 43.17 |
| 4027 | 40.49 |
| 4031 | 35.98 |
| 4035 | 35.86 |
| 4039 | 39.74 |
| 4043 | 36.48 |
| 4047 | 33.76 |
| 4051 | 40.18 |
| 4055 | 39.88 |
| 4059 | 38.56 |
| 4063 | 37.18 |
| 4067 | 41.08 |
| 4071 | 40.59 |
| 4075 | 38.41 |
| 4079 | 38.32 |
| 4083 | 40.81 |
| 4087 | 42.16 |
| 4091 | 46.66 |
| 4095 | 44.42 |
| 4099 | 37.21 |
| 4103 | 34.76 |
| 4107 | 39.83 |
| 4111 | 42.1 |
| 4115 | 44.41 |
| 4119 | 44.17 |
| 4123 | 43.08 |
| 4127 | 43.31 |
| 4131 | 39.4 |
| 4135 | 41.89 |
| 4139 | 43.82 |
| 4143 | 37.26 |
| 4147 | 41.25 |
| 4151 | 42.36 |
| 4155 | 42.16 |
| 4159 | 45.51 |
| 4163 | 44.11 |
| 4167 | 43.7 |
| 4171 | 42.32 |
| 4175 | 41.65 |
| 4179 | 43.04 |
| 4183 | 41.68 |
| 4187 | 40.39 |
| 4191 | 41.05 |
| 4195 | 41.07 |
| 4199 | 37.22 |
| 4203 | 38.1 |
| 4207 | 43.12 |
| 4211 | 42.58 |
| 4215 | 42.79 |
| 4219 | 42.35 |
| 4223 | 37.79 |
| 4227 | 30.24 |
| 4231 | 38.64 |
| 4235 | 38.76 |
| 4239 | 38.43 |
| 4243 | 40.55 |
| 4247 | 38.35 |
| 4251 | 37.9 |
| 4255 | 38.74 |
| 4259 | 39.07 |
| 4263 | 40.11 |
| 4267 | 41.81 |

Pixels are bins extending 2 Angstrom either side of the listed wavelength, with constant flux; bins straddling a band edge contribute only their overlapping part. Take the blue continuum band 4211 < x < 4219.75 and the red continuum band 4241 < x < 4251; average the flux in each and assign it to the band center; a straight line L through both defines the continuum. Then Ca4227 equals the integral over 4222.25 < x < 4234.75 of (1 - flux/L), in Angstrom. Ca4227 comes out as 1.6 Angstrom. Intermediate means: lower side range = 42.6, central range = 35.8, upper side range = 39.1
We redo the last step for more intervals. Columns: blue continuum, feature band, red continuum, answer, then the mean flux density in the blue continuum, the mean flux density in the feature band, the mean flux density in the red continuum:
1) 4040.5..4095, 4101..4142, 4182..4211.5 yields -1.5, 39.7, 41.6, 40.5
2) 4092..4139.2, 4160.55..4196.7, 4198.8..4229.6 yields -1.8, 41.6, 42.2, 39.4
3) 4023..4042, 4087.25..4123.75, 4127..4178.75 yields -1.0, 38.5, 41.8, 42.2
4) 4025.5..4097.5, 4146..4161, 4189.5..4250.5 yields -1.3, 39.5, 42.9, 39.4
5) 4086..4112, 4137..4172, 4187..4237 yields -2.0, 40.9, 42.5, 39.5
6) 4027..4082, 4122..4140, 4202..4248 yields -1.6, 38.3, 42.2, 39.4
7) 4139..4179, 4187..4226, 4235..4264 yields 0.2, 42.4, 40.4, 39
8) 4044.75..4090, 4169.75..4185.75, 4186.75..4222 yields -0.6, 39.3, 42.1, 40.9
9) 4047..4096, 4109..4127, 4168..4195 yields -1.1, 40.3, 43.4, 41.7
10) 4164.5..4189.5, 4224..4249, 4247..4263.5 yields 1.3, 42.1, 37.5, 38.8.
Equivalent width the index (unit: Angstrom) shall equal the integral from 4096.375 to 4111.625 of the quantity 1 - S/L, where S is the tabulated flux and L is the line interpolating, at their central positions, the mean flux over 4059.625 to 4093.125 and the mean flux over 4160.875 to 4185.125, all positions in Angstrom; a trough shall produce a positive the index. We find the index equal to 1.0 Angstrom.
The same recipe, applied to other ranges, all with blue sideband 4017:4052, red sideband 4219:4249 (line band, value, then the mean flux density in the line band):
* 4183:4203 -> -1.0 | 39.9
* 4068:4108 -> -2.2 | 40.3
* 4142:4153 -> -0.7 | 40.6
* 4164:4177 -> -1.6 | 42.7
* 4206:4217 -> -1.4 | 42.8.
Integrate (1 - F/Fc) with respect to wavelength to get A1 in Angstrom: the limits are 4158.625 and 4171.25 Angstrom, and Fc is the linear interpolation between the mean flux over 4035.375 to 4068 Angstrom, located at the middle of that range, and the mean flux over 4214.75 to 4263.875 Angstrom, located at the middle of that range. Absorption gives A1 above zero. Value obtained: -1.8 Angstrom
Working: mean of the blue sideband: 38.1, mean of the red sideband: 38.6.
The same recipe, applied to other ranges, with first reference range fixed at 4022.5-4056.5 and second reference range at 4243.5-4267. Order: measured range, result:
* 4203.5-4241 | -0.3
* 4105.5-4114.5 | -0.7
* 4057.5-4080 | -0.4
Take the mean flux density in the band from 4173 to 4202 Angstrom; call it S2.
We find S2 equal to 40.8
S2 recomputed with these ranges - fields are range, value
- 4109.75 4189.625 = 42.4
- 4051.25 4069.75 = 39.3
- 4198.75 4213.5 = 40.7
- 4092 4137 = 41.4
